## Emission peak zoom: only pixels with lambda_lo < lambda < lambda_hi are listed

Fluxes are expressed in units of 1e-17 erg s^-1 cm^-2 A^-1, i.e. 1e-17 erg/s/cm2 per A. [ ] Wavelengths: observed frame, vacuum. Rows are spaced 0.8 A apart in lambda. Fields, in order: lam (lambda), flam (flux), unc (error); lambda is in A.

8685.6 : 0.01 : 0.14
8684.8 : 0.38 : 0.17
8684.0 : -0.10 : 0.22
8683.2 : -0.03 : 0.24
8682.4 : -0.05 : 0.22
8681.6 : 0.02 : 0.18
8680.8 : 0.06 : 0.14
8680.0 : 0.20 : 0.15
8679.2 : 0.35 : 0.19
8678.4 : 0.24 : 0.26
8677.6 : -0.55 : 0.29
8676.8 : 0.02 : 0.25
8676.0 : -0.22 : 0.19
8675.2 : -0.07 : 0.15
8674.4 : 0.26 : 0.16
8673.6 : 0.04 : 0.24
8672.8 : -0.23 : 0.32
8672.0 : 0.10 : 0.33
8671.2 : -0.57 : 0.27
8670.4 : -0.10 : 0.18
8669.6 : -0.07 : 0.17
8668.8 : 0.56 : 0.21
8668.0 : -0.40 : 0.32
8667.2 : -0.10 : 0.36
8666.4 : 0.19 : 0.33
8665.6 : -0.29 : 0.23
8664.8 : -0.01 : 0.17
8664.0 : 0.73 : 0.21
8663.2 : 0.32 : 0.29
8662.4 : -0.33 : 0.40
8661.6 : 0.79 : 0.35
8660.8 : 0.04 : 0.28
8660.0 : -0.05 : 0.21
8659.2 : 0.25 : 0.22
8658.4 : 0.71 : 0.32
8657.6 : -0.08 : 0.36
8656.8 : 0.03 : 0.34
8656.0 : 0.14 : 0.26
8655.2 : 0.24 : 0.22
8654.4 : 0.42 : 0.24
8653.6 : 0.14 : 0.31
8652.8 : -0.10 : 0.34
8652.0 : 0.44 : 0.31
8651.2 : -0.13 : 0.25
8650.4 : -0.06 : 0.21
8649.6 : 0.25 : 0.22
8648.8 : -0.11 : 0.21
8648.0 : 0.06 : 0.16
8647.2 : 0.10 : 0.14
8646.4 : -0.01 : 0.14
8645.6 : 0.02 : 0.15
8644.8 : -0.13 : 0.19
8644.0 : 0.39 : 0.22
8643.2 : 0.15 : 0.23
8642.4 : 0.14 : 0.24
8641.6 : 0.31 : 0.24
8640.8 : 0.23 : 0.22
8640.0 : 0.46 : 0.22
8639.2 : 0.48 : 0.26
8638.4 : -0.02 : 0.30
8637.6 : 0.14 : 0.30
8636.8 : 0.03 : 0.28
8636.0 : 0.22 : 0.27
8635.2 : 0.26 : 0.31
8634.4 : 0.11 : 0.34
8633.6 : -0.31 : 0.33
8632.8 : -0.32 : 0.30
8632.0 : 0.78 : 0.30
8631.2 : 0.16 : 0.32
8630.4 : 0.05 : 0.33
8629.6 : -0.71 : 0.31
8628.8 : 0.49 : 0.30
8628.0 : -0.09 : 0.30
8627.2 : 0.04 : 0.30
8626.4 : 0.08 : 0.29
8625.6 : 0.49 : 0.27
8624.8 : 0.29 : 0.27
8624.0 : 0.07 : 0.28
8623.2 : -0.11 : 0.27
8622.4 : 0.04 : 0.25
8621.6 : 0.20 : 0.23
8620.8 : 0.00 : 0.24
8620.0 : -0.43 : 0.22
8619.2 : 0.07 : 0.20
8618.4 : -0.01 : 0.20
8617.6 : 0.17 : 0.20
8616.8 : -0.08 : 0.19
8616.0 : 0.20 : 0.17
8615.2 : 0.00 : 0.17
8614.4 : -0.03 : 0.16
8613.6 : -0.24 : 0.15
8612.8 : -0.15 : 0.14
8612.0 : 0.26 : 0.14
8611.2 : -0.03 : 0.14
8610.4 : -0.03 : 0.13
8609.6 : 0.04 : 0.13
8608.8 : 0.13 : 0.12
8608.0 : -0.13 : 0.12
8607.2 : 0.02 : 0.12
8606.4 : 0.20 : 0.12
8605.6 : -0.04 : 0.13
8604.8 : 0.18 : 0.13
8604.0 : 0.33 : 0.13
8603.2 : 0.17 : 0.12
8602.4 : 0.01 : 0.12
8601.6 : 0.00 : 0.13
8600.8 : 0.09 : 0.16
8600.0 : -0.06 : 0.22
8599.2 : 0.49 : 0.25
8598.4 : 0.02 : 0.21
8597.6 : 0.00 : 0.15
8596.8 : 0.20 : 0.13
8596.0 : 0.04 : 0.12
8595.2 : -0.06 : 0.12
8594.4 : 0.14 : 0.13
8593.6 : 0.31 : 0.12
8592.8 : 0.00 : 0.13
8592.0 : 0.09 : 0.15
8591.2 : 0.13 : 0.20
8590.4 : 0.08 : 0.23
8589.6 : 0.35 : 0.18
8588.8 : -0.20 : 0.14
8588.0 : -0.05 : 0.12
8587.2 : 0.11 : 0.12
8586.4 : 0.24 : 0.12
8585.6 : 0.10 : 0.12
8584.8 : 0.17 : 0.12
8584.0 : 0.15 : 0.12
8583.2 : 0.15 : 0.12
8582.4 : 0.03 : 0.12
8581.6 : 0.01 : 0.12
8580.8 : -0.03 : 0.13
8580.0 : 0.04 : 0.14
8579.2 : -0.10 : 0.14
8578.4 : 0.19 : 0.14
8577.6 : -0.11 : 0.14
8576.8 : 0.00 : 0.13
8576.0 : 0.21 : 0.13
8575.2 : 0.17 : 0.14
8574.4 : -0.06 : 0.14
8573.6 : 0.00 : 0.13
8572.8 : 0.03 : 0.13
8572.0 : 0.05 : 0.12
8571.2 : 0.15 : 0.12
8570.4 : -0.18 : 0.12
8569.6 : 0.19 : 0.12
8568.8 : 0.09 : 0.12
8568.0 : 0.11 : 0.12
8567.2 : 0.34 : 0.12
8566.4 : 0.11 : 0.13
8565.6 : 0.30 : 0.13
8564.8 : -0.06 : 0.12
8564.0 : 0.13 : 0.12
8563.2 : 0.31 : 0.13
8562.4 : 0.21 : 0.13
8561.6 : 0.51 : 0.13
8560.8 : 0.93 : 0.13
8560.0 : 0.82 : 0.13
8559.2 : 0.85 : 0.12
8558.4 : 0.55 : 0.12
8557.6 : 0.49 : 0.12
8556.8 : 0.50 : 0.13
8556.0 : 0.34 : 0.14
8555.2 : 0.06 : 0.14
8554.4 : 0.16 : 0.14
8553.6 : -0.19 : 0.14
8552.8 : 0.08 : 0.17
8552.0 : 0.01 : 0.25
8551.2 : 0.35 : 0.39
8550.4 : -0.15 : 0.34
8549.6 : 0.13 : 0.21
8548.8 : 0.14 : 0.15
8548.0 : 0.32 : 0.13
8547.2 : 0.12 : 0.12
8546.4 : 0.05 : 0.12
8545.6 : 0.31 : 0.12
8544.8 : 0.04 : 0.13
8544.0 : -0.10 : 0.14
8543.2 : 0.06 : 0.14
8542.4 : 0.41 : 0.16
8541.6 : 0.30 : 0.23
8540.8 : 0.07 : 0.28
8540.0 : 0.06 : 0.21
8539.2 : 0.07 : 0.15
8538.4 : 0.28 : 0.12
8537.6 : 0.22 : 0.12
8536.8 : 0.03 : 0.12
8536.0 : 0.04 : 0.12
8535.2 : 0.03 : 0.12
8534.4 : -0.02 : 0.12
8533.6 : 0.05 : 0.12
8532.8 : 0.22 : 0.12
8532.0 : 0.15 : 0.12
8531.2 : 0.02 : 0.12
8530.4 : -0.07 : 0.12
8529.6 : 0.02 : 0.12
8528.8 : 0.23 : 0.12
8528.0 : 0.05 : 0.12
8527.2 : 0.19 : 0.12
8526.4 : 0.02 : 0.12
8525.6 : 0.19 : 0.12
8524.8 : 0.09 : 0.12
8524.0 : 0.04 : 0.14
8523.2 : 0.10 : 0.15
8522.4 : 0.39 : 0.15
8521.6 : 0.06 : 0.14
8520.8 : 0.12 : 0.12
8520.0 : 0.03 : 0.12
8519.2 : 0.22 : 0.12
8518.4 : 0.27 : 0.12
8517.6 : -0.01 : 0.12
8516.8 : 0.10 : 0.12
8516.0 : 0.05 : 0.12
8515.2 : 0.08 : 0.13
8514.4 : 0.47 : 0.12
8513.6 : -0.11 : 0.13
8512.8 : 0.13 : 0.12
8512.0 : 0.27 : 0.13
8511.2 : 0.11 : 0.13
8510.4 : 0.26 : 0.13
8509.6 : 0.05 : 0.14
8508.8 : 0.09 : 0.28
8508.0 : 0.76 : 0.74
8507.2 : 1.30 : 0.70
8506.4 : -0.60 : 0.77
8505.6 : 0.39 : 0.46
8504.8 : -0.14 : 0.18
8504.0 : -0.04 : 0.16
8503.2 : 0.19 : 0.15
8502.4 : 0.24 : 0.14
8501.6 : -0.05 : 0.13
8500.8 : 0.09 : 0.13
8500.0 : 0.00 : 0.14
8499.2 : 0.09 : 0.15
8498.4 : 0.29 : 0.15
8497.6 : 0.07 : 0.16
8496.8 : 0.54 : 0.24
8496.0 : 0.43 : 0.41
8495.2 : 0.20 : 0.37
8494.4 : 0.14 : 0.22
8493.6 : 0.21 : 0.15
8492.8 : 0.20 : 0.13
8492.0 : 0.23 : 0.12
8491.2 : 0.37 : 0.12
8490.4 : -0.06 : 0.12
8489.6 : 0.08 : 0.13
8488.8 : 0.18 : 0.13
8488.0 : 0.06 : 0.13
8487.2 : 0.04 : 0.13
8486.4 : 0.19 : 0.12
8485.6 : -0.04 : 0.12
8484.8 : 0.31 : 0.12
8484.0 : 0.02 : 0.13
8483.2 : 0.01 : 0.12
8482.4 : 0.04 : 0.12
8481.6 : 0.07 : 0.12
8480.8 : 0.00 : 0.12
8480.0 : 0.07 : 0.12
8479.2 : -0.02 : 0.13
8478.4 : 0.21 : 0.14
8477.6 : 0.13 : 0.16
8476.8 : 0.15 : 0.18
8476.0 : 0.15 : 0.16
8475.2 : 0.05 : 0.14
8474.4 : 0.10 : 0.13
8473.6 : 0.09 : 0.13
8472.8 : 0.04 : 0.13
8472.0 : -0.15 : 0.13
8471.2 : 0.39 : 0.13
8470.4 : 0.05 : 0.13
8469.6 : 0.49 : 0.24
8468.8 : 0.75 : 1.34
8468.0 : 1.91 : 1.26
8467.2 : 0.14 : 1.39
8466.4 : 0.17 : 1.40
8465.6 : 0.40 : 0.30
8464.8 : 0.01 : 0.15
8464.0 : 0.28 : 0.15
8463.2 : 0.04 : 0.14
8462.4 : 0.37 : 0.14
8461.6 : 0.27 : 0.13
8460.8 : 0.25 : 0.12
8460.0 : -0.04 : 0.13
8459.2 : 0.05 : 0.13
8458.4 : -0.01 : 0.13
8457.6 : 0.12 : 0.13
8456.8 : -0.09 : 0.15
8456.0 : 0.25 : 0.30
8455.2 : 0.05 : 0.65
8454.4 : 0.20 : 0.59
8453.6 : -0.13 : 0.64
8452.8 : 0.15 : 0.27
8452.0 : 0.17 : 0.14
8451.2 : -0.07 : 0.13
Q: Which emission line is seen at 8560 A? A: H-beta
